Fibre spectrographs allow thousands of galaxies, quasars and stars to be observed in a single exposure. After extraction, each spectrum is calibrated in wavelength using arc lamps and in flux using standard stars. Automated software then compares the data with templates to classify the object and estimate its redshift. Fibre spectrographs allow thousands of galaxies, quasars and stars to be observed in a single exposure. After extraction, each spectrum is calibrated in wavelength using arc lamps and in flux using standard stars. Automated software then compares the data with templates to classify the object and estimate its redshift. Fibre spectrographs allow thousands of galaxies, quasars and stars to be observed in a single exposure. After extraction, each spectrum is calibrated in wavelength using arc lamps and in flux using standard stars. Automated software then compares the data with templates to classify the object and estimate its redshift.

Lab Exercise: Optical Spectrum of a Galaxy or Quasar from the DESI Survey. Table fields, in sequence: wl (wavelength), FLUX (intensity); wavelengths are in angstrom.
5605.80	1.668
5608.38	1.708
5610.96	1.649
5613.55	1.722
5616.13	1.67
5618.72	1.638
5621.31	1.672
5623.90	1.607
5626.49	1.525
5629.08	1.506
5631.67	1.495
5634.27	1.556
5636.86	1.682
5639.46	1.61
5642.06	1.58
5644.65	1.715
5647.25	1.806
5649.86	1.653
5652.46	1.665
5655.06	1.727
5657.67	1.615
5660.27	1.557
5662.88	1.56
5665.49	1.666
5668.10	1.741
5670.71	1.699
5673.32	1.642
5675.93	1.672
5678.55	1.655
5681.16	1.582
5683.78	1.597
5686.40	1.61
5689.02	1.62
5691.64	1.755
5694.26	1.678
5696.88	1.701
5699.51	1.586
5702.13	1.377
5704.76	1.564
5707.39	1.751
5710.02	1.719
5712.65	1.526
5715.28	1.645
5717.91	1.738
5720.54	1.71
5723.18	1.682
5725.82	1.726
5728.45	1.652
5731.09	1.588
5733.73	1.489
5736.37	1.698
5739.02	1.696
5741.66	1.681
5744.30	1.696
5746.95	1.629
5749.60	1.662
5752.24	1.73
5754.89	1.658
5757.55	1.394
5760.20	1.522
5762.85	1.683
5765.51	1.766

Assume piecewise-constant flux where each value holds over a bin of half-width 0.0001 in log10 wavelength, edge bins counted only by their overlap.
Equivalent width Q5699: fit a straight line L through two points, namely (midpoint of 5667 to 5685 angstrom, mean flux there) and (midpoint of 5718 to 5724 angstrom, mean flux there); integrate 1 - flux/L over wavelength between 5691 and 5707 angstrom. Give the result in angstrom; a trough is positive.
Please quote 0.7 angstrom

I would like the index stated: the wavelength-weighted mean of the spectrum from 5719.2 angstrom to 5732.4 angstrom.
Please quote 1.67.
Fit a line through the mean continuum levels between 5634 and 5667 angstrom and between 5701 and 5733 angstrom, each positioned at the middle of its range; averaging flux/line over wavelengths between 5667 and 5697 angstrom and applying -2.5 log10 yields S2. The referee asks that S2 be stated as -0.011 mag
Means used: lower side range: 1.65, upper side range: 1.64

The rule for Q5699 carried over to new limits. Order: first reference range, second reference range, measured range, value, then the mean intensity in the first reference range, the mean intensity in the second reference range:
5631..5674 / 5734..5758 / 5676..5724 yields 0.3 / 1.65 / 1.65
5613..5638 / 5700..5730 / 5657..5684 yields -0.2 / 1.6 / 1.64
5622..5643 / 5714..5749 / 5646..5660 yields -0.8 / 1.57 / 1.66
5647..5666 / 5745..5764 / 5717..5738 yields -0.5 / 1.65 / 1.61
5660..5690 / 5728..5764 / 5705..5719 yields -0.3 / 1.64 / 1.63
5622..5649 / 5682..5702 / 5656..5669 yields -0.1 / 1.61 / 1.63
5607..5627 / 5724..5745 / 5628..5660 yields 0.4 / 1.65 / 1.65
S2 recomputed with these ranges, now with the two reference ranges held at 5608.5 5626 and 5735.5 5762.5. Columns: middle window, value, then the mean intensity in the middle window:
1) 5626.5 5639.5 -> 0.06 mag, 1.56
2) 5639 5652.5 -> -0.02 mag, 1.68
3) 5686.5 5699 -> -0.02 mag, 1.67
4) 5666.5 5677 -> -0.03 mag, 1.69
